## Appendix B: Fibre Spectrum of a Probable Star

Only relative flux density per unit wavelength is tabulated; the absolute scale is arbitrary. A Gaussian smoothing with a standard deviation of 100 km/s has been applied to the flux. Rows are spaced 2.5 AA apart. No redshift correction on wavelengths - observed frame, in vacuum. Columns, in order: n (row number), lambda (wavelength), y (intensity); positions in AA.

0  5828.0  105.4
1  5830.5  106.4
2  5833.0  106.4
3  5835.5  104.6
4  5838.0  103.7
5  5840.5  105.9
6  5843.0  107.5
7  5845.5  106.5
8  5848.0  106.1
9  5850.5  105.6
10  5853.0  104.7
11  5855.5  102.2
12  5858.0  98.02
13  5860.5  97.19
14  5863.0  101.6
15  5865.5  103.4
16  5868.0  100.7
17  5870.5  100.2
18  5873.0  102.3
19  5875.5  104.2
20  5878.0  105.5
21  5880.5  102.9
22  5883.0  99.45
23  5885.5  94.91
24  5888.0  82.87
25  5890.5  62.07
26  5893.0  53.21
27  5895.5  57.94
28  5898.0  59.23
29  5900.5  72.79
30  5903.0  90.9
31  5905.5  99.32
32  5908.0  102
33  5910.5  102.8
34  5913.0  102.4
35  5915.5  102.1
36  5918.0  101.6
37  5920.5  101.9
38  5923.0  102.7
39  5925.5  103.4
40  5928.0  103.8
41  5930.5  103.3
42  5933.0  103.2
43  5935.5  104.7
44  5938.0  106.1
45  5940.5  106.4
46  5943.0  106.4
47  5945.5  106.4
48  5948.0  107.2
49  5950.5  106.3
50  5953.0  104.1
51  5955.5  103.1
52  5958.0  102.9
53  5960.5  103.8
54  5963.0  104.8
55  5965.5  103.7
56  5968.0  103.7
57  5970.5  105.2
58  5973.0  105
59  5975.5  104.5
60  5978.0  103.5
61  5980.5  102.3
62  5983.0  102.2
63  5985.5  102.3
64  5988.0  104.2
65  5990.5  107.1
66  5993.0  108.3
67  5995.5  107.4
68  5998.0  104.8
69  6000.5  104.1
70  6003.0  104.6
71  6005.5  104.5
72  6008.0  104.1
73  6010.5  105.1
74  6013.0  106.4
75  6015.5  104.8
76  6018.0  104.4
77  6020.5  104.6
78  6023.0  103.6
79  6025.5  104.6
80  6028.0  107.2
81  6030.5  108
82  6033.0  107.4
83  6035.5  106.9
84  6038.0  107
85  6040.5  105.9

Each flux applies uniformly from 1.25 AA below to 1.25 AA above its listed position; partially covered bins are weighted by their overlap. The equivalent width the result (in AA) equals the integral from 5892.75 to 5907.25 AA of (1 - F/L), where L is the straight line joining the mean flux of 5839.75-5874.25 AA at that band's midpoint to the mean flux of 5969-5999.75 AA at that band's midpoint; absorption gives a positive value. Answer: 4.1 AA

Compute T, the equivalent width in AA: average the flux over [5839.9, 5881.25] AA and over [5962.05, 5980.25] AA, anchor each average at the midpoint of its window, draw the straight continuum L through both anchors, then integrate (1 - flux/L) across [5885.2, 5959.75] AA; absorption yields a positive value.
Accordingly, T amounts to 6.1 AA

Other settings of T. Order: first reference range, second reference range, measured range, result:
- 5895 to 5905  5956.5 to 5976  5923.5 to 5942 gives -3.3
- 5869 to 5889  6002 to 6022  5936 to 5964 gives -0.8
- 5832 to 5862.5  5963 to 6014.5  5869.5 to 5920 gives 6.8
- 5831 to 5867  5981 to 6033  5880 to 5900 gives 5.5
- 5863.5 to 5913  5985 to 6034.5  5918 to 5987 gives -4.3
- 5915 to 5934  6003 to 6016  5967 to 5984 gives 0.0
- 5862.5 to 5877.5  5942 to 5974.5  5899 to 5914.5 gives 1.3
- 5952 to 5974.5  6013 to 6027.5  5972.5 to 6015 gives -0.1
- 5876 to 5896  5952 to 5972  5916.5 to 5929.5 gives -1.2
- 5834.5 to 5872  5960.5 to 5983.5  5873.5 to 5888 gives 0.5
